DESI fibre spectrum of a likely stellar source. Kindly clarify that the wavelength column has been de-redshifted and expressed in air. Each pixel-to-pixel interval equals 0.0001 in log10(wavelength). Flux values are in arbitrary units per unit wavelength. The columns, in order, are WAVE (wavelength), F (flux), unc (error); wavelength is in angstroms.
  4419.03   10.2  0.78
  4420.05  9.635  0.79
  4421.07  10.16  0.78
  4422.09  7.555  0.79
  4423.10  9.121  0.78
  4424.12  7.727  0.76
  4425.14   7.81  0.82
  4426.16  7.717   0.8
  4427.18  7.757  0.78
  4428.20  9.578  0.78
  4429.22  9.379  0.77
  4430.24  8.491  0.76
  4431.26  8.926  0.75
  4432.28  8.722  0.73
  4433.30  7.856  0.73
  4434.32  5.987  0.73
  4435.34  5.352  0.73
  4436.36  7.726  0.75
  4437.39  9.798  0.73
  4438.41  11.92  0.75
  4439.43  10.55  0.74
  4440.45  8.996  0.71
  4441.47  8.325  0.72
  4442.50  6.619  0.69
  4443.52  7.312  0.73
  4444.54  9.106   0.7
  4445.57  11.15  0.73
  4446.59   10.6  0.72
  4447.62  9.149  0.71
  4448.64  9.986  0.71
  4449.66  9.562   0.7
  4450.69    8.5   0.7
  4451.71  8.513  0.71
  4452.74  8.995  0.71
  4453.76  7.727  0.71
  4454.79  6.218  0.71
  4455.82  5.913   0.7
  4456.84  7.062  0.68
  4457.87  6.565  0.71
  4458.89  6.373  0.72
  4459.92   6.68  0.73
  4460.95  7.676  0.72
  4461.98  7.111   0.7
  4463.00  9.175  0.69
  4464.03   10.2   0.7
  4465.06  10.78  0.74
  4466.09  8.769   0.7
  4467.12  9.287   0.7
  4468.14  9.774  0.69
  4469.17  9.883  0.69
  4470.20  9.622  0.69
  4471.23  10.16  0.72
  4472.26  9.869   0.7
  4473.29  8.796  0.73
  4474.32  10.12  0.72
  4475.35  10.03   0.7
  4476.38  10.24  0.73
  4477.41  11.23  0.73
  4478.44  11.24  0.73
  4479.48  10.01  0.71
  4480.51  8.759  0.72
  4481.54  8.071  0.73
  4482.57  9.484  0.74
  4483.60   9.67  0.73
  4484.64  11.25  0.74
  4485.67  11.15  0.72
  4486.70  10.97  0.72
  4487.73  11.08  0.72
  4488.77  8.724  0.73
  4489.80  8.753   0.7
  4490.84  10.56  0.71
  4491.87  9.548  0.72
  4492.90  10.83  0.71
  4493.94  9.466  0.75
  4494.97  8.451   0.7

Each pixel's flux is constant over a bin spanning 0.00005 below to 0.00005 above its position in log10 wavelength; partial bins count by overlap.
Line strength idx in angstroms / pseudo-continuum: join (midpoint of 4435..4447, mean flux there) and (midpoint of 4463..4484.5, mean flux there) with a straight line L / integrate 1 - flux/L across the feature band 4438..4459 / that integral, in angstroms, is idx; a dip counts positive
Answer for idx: 1.4 angstroms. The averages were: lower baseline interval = 8.99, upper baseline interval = 9.81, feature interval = 8.56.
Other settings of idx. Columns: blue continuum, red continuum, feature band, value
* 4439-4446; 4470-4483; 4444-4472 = 1.74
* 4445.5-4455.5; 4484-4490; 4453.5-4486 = 2.29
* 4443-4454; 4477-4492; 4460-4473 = 0.48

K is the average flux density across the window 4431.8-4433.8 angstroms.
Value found 8.29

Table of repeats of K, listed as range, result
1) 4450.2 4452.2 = 8.53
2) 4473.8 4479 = 10.6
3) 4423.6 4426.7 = 7.74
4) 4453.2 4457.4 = 6.76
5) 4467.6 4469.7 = 9.85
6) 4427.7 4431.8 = 9.09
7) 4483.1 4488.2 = 10.8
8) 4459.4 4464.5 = 8.14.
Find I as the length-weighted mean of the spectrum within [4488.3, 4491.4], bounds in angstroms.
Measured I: 9.36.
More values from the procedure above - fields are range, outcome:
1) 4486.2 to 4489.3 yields 10.2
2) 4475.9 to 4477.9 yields 10.7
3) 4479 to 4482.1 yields 8.96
